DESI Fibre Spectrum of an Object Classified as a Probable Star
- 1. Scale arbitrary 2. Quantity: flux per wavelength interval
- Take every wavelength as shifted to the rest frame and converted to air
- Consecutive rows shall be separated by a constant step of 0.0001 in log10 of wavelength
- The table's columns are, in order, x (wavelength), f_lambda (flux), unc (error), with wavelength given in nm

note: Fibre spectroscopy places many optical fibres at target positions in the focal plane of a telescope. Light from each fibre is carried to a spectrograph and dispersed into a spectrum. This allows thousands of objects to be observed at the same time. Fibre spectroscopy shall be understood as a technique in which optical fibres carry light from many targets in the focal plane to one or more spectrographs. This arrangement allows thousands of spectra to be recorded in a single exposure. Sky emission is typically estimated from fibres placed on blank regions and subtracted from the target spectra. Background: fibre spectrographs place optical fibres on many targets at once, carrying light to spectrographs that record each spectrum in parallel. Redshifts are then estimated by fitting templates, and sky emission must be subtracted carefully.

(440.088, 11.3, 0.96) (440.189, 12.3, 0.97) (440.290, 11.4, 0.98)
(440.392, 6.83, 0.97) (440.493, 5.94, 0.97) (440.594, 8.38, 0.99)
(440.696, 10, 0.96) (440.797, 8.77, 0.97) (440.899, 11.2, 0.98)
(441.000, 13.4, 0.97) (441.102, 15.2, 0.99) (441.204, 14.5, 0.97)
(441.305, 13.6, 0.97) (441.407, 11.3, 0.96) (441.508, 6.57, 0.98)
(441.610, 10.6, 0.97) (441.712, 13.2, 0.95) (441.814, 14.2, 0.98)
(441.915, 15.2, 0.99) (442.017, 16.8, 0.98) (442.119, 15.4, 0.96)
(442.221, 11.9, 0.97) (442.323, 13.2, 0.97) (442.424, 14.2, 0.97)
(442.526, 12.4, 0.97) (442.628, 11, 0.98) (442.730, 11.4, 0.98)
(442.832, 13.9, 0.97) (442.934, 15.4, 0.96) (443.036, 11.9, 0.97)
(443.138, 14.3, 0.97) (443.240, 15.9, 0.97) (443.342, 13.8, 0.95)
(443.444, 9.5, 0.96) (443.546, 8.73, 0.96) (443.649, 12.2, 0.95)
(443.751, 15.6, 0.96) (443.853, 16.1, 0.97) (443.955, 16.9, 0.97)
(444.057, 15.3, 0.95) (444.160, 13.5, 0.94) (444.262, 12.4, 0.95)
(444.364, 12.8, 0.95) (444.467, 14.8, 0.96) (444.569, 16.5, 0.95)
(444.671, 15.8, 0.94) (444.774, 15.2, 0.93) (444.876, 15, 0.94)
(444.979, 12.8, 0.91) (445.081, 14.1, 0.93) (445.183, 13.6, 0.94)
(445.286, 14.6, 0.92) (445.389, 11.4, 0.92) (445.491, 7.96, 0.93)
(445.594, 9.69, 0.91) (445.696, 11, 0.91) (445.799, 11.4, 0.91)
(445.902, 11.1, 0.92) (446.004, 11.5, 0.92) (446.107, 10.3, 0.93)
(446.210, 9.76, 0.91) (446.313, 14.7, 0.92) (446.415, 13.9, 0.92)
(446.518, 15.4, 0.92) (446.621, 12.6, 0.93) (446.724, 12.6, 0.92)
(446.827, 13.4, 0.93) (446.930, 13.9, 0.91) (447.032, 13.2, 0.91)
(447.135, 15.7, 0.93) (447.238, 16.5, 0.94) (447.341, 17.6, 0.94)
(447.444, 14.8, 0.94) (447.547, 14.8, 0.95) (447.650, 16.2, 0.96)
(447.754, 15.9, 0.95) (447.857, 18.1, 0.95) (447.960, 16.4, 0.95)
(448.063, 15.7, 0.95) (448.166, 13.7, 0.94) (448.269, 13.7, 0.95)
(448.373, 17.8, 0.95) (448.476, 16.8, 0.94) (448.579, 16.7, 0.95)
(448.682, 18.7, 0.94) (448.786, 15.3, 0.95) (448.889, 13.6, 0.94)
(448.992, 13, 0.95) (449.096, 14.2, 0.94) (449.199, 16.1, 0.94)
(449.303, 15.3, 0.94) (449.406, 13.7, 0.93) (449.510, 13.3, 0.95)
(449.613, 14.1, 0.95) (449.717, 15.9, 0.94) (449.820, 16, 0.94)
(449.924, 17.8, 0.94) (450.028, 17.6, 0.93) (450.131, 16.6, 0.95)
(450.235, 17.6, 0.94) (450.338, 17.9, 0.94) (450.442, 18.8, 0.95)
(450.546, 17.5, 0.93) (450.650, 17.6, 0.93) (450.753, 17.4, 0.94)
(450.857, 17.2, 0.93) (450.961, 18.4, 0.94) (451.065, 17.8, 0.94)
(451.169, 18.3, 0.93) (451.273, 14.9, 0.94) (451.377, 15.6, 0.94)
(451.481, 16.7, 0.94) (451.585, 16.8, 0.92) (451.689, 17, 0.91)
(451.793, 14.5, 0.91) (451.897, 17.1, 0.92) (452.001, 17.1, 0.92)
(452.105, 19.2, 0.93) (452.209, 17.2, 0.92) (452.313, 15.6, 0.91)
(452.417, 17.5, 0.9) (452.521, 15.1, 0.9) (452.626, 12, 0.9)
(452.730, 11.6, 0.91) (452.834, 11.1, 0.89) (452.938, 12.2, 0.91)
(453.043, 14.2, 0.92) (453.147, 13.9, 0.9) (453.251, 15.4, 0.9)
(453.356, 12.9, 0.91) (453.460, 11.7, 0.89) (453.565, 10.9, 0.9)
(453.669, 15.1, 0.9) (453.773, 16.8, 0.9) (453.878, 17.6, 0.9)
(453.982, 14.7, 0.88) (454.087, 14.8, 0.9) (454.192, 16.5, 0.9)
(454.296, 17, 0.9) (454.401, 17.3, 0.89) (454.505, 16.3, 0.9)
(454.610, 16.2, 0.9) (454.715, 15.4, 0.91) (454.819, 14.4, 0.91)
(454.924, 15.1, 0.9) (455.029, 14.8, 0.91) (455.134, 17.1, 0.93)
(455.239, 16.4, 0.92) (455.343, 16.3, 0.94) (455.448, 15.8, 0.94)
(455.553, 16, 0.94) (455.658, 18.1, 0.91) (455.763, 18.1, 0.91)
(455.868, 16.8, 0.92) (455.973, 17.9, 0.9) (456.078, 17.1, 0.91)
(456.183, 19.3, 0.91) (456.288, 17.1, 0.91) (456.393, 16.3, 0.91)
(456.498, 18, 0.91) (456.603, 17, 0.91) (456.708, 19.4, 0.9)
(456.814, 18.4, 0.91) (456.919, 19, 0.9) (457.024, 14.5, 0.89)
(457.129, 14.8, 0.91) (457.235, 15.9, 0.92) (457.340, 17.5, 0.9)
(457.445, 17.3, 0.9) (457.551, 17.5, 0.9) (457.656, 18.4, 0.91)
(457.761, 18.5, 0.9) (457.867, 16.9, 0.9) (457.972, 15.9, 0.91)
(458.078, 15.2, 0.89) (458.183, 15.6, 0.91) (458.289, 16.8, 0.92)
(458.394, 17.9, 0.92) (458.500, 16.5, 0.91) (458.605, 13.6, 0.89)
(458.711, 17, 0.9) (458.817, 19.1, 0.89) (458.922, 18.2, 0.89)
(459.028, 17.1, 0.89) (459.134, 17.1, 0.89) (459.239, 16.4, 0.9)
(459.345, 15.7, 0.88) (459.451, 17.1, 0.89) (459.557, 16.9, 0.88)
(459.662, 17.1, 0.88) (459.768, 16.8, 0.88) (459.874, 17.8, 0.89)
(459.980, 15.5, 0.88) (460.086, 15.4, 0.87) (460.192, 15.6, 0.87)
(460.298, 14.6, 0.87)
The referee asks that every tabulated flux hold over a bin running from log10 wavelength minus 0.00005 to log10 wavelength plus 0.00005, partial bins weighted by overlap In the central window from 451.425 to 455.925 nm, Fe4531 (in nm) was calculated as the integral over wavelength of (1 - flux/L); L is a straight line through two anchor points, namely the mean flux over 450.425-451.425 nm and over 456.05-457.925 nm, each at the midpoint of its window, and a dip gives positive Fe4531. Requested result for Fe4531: 0.477 nm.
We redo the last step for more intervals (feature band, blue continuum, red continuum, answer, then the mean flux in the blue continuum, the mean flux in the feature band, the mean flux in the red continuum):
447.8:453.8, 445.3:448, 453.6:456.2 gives -0.33 nm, 13.5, 15.7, 16.4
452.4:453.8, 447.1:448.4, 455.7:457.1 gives 0.29 nm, 15.9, 13.4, 17.6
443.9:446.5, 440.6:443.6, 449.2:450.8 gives 0.18 nm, 12.6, 13.1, 16.5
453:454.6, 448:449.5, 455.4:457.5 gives 0.15 nm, 15.3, 15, 17.2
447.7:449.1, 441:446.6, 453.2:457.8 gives -0.13 nm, 13.1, 15.7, 16.4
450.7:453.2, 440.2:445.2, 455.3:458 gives 0.00 nm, 12.9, 15.8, 17.2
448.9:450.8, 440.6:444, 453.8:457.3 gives -0.13 nm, 12.9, 16.1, 16.7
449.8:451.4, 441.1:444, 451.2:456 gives -0.26 nm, 13.2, 17.4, 15.5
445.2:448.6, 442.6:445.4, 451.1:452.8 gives 0.17 nm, 13.8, 13.9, 16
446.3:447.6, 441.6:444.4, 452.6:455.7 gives -0.05 nm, 13.5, 14.6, 14.9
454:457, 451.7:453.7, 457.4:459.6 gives -0.22 nm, 14.5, 16.8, 16.9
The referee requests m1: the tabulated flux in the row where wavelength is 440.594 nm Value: 8.38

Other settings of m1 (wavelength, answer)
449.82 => 16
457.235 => 15.9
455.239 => 16.4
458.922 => 18.2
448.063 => 15.7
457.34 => 17.5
